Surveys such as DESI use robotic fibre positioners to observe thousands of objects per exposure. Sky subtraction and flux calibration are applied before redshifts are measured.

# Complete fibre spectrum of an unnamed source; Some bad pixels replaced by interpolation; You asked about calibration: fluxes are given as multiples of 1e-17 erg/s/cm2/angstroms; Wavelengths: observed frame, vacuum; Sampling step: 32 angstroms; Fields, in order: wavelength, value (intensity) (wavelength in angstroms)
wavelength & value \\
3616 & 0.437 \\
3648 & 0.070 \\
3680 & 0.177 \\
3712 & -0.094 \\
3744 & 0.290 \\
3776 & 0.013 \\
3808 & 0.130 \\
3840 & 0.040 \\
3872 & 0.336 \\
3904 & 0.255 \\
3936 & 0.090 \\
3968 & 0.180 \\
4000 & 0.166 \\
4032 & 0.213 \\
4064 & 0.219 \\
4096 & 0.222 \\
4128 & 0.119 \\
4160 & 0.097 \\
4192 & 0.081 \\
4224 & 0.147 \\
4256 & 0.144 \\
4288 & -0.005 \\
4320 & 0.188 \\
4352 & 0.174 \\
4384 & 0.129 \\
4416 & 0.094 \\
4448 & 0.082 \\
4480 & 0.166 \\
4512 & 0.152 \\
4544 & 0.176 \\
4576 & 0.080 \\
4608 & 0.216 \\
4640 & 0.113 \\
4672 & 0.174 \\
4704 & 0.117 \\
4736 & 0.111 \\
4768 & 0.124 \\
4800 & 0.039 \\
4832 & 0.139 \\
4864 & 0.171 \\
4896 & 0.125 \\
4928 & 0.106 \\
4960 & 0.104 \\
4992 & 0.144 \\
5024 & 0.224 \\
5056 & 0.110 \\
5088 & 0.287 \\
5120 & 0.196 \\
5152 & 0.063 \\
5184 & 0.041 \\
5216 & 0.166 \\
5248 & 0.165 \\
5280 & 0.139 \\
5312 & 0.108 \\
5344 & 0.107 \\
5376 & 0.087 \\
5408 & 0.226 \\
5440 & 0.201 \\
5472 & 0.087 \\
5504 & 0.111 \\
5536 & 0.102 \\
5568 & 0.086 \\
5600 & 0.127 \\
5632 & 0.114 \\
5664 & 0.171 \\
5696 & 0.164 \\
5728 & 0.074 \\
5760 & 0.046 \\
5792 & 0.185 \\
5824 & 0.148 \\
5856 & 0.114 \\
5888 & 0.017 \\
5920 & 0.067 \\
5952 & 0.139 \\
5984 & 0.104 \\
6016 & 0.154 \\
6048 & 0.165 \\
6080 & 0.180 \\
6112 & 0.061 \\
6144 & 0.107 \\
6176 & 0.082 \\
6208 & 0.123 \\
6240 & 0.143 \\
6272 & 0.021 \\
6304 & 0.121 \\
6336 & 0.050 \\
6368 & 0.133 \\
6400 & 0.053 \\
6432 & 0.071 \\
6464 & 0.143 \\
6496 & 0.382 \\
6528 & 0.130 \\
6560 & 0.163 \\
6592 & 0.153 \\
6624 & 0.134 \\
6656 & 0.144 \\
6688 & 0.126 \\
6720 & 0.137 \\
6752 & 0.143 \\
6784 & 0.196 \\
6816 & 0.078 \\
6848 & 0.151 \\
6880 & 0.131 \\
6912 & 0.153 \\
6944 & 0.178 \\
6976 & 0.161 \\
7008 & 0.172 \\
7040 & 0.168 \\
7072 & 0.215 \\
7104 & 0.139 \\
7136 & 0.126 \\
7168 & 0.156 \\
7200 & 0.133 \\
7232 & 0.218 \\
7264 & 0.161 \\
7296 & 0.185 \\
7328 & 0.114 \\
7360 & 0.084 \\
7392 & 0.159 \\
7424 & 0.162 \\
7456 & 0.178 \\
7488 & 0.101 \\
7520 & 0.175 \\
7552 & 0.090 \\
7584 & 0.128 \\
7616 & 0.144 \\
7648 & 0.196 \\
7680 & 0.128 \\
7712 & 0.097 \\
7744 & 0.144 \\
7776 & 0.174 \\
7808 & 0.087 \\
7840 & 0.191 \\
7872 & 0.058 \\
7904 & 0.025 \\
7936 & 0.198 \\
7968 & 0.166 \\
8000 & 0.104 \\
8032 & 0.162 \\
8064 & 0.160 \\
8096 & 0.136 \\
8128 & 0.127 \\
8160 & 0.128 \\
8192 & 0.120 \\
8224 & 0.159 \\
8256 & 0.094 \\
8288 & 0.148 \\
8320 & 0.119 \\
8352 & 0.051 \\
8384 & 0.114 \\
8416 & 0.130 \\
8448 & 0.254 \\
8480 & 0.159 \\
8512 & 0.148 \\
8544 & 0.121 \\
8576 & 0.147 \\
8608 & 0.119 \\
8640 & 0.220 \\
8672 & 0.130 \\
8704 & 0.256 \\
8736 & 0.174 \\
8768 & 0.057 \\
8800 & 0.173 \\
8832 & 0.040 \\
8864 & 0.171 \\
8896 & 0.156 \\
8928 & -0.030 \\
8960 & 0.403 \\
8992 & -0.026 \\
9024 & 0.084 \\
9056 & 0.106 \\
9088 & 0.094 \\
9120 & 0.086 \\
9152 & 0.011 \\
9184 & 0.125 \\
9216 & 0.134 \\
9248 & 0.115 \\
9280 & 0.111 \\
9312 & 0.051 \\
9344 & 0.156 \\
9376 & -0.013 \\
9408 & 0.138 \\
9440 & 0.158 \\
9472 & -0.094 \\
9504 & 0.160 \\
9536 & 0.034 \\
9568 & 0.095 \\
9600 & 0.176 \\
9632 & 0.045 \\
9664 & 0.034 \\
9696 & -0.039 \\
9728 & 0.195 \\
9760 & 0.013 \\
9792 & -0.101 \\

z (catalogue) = 0.74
